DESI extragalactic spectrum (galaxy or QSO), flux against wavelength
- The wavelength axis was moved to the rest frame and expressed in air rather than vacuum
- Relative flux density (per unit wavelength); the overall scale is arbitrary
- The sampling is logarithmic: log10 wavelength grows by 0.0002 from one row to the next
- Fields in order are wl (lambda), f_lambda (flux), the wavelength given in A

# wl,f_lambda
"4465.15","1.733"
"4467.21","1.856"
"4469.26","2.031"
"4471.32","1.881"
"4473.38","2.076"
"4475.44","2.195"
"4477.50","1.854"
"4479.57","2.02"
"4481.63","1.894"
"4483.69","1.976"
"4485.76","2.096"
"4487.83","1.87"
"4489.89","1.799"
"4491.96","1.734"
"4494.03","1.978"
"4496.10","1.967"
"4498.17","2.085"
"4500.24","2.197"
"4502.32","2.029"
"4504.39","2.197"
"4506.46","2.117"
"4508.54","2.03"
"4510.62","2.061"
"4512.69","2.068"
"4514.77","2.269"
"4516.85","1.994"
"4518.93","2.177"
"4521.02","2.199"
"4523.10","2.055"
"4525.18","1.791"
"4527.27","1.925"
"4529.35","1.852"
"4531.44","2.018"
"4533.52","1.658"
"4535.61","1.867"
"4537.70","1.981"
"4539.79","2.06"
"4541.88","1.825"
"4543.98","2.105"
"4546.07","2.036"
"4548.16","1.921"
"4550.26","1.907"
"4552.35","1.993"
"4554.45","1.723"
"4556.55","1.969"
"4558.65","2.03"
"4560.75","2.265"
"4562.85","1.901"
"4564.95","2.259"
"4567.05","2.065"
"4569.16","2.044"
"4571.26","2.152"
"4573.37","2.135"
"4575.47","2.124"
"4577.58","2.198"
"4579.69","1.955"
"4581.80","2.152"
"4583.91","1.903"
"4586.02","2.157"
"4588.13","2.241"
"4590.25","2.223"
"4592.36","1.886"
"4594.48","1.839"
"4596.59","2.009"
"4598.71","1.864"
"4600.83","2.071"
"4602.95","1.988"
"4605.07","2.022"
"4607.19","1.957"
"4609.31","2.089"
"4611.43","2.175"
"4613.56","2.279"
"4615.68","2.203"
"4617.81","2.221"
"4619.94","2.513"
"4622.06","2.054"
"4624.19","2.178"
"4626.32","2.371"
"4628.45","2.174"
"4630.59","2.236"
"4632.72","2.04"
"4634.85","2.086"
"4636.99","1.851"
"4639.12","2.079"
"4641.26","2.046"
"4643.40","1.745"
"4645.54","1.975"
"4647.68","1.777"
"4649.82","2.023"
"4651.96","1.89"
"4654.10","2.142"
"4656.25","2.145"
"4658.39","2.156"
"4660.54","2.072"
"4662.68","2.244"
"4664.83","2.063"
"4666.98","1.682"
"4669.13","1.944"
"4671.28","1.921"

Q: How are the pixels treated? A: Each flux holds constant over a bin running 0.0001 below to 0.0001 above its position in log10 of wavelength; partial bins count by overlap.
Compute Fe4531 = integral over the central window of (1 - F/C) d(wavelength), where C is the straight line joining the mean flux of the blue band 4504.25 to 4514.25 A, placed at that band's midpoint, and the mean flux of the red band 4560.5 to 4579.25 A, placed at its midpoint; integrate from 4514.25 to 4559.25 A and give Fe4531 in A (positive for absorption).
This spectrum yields 2.9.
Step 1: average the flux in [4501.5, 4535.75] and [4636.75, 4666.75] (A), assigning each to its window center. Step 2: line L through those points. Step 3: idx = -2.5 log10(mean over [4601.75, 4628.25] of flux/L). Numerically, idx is -0.08 mag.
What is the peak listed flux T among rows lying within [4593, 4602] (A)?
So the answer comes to 2.071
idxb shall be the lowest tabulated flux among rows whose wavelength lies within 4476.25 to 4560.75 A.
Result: 1.658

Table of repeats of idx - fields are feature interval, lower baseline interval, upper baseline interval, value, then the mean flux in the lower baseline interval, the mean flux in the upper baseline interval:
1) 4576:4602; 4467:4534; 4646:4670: -0.02 mag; 2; 2.01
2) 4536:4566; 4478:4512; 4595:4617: 0.02 mag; 2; 2.06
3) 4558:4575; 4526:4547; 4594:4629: -0.05 mag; 1.93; 2.12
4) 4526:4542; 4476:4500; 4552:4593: 0.06 mag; 1.95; 2.07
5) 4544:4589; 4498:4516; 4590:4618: 0.01 mag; 2.12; 2.05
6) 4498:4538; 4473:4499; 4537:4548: -0.03 mag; 1.96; 2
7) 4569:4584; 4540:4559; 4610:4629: -0.02 mag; 1.95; 2.24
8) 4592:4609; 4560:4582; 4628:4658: 0.06 mag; 2.11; 2.01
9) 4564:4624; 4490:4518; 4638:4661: -0.04 mag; 2.05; 2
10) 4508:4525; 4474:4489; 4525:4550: -0.08 mag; 1.99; 1.92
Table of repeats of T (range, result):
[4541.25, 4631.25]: 2.513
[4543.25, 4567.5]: 2.265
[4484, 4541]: 2.269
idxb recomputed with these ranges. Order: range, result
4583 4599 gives 1.839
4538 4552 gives 1.825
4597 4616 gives 1.864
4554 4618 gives 1.723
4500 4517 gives 1.994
